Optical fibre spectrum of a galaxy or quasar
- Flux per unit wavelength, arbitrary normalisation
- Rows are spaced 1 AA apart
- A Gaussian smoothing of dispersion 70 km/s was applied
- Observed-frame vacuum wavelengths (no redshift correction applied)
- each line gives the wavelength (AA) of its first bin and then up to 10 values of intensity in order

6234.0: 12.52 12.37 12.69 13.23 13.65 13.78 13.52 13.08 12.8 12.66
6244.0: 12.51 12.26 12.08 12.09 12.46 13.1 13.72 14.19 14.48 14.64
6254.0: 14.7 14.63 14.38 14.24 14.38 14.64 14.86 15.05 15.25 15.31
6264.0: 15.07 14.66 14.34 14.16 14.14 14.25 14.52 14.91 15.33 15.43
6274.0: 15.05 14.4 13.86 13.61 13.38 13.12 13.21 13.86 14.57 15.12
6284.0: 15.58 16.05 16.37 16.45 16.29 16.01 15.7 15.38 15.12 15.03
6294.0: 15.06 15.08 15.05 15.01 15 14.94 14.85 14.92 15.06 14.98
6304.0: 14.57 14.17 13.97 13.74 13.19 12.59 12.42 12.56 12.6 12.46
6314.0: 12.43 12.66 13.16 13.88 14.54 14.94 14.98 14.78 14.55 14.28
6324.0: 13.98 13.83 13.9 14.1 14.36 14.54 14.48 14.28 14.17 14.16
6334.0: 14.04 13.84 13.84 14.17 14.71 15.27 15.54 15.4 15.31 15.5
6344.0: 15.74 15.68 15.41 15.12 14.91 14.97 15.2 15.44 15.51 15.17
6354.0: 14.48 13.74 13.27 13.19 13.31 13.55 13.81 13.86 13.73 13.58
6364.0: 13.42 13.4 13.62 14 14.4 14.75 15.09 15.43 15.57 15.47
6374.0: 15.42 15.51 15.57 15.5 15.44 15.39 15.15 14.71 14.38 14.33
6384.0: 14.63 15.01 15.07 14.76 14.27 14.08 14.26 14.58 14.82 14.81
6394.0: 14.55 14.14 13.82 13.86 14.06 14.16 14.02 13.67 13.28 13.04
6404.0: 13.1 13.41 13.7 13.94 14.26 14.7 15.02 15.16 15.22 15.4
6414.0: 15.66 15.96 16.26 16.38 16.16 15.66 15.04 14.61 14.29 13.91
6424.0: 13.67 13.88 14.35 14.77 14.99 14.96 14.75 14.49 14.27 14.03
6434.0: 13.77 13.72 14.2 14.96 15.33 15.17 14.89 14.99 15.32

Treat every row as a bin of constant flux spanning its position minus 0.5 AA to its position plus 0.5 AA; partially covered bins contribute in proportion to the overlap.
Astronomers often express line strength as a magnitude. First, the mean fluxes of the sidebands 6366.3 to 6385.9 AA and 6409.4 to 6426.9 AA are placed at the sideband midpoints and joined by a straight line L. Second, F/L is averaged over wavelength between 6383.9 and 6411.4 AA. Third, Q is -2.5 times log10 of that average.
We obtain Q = 0.063 mag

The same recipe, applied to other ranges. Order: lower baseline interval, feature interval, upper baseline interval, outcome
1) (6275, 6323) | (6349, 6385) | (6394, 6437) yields -0.008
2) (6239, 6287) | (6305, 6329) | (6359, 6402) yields 0.051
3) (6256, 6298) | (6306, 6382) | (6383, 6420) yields 0.026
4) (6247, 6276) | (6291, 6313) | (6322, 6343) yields 0.014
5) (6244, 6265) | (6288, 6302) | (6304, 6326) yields -0.107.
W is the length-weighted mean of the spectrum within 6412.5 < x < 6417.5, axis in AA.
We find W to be 15.9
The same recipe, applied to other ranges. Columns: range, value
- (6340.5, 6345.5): 15.5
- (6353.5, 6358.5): 13.6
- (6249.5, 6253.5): 14.3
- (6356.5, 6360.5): 13.5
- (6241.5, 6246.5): 12.5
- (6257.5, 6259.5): 14.5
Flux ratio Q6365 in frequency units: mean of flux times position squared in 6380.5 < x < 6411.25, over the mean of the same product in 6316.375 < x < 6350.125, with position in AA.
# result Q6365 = 0.99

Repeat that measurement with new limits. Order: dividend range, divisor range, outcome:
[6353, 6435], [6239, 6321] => 1.05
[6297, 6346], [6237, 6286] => 1.03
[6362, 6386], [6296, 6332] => 1.07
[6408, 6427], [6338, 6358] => 1.03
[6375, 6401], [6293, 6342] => 1.05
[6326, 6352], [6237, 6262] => 1.11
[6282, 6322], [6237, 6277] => 1.05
